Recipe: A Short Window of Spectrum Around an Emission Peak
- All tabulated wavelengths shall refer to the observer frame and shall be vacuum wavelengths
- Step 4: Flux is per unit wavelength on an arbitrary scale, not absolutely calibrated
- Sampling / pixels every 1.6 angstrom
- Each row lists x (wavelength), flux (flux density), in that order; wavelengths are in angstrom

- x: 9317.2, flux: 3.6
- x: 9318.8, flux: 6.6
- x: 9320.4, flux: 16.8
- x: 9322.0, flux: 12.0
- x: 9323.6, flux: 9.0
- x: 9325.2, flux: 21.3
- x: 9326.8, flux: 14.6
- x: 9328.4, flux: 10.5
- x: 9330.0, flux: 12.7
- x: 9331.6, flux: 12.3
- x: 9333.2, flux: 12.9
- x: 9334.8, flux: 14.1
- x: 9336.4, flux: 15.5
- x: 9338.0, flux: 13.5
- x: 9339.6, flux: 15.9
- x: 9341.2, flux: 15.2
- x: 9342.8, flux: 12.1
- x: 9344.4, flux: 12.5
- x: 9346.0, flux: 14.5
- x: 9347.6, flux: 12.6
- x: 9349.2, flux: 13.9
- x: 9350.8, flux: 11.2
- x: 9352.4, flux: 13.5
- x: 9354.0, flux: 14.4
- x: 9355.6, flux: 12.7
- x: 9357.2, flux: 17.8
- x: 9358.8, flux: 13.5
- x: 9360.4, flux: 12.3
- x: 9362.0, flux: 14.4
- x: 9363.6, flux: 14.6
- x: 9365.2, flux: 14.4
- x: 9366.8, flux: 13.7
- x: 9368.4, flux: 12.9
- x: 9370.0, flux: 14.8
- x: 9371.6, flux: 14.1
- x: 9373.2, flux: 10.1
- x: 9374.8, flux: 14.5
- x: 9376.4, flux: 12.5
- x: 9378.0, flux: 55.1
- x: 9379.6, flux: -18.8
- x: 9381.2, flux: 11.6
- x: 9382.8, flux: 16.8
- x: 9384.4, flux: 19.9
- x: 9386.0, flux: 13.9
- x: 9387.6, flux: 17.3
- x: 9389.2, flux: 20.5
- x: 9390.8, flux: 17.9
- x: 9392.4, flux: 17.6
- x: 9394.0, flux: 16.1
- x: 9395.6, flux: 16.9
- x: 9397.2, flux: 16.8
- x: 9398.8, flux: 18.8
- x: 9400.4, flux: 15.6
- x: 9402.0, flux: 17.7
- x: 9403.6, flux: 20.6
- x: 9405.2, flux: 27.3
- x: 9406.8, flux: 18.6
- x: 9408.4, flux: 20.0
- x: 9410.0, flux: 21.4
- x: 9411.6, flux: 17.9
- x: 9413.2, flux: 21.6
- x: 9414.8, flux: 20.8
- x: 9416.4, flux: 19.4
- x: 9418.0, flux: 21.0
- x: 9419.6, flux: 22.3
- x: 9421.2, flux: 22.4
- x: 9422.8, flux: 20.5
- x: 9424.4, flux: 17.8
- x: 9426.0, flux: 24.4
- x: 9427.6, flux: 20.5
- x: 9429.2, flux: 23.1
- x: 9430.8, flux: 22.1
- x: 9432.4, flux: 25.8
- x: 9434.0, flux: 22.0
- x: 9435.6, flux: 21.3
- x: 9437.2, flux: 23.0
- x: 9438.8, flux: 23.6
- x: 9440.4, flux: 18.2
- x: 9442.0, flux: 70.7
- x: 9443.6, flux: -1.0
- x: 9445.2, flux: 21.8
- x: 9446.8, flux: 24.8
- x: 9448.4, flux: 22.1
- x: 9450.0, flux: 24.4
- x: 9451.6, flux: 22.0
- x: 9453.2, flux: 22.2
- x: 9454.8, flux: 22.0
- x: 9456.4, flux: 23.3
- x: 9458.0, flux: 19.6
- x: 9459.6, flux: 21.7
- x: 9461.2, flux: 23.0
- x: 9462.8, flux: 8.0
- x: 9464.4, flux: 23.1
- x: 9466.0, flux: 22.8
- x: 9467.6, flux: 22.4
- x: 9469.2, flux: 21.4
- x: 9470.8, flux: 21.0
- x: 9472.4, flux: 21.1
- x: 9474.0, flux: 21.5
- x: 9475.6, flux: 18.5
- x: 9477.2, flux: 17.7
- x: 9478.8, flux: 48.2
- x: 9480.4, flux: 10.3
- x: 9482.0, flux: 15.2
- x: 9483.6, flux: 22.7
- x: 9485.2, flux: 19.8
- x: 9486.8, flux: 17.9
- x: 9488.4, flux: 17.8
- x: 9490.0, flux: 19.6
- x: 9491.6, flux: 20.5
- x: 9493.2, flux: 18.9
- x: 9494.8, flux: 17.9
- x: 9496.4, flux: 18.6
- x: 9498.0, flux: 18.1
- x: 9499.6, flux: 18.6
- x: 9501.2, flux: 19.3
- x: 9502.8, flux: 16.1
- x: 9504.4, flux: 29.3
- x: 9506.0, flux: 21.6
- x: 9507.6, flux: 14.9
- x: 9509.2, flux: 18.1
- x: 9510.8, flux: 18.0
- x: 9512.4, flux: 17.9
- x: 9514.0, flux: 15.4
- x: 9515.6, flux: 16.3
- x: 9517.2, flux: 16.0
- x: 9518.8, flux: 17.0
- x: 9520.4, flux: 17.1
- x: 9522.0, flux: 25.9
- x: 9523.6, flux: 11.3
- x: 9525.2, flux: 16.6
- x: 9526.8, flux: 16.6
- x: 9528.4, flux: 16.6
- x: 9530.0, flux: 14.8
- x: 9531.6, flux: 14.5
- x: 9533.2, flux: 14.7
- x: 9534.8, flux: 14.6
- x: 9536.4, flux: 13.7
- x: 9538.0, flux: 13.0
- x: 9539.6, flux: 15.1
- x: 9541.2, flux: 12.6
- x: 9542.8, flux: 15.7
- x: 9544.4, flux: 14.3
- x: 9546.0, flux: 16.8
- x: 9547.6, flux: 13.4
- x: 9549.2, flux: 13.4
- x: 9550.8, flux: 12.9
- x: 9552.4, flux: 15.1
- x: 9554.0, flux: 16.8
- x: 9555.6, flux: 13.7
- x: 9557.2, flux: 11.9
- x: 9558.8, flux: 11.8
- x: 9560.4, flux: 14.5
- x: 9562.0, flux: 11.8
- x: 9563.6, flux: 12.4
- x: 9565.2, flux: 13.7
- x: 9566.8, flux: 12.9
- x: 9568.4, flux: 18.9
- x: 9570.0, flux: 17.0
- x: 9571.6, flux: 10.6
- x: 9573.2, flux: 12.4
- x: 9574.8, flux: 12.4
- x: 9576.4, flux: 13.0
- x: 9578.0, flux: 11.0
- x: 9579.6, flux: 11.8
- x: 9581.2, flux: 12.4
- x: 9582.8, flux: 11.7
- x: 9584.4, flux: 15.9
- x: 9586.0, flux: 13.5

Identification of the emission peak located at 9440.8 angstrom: Mg II 2798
